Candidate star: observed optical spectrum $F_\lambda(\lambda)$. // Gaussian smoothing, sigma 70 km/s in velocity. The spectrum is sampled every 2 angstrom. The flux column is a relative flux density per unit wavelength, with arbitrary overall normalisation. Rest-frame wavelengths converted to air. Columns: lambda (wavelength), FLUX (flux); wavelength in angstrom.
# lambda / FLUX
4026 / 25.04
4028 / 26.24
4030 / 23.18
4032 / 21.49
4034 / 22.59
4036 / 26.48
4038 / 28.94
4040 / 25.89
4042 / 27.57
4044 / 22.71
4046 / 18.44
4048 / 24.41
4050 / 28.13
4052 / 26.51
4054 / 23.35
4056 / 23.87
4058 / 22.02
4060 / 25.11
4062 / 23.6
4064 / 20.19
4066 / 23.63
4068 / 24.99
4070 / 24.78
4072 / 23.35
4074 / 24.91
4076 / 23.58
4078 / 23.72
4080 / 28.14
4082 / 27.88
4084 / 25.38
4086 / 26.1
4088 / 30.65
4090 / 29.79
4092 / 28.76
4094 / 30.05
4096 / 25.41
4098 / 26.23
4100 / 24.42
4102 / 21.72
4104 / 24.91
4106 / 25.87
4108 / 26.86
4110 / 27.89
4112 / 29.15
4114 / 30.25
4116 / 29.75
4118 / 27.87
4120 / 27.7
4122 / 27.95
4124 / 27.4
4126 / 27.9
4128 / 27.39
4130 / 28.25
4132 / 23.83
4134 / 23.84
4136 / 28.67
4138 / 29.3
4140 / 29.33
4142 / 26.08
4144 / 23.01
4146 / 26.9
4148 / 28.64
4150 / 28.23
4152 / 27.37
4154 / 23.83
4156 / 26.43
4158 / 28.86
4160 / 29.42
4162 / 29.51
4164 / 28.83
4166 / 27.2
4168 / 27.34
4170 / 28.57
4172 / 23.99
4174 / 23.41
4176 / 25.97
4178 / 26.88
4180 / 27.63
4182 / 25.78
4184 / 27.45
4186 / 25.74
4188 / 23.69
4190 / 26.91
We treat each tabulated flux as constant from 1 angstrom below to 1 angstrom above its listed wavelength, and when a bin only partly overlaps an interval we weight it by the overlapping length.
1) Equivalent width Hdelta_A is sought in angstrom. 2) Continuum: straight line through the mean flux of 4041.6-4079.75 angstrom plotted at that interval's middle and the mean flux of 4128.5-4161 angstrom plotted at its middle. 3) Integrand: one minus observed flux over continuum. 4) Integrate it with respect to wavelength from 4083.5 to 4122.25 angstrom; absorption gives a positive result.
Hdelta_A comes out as -2.8 angstrom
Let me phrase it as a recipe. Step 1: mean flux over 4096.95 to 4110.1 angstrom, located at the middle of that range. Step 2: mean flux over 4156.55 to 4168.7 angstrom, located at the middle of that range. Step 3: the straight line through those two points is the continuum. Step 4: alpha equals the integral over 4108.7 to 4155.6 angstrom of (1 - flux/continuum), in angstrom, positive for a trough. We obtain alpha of -1.1 angstrom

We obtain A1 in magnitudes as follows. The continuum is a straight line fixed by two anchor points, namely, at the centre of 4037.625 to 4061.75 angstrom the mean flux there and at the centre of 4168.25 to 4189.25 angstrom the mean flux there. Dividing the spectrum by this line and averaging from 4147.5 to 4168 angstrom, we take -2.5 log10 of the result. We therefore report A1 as -0.08 mag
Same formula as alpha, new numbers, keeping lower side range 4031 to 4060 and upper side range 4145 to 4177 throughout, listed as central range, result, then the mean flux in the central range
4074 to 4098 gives -1.6 angstrom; 27.1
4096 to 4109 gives 0.4 angstrom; 25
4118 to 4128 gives -0.5 angstrom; 27.7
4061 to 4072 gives 0.7 angstrom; 23.4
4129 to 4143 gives -0.2 angstrom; 27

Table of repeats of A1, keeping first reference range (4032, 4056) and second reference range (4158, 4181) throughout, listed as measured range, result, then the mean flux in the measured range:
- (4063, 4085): 0.035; 24.6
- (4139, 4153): -0.012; 27.1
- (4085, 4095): -0.134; 29.1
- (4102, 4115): -0.040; 27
